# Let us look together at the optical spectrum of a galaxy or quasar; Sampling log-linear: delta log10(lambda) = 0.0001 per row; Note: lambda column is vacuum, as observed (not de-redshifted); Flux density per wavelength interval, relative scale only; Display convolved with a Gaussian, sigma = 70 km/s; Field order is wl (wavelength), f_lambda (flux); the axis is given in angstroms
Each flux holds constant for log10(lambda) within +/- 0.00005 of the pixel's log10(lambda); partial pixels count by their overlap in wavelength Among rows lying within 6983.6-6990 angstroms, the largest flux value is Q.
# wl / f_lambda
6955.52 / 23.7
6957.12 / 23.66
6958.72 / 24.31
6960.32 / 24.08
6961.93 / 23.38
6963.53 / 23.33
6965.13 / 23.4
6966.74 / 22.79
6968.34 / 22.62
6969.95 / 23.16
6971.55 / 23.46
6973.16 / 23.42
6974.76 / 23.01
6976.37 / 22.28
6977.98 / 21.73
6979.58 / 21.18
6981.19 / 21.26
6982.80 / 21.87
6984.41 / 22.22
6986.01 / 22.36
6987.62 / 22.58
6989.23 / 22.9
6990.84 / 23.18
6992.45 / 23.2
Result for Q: 22.9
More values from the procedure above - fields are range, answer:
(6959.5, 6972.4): 24.08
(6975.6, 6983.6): 22.28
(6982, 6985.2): 22.22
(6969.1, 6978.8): 23.46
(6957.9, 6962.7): 24.31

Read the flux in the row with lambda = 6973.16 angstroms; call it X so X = 23.42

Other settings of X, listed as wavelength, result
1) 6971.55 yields 23.46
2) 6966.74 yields 22.79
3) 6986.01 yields 22.36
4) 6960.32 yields 24.08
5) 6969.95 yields 23.16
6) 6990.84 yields 23.18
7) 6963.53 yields 23.33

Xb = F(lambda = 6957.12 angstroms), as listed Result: 23.66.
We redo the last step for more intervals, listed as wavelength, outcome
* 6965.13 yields 23.4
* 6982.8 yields 21.87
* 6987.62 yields 22.58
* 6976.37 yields 22.28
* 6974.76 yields 23.01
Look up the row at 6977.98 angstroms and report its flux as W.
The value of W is 21.73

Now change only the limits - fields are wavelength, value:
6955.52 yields 23.7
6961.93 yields 23.38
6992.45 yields 23.2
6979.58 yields 21.18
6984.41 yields 22.22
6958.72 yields 24.31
